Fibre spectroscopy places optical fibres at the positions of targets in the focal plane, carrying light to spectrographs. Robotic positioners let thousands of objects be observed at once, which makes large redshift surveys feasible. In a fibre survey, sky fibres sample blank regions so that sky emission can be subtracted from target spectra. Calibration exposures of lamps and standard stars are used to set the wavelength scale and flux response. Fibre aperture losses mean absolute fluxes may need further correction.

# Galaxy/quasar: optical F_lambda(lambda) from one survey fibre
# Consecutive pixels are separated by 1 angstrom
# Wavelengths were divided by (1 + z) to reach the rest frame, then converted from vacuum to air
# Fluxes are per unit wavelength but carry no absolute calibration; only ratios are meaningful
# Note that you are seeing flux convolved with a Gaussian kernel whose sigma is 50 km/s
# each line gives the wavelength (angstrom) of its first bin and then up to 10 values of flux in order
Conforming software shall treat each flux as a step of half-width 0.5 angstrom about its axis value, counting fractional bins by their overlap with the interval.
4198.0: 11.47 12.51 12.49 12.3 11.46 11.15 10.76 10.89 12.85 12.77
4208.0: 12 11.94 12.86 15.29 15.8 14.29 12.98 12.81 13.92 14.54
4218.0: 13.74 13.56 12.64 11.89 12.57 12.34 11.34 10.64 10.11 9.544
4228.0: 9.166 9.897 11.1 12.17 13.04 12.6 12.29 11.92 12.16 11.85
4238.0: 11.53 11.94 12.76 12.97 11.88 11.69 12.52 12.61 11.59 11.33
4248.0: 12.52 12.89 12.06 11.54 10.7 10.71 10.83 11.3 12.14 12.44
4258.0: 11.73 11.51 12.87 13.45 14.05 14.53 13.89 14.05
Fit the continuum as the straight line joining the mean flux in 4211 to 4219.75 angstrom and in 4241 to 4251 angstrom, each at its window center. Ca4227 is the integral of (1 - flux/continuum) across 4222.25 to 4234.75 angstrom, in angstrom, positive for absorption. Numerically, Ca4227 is 1.9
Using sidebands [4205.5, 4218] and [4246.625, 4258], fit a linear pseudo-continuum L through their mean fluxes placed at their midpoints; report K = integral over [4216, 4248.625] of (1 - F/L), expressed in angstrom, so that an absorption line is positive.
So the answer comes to 1.5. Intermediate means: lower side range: 13.5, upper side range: 11.7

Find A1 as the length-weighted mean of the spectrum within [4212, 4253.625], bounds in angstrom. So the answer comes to 12.1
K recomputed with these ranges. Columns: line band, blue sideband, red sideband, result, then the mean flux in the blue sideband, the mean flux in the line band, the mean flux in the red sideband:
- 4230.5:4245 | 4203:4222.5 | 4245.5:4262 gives 0.1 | 13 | 12.2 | 11.9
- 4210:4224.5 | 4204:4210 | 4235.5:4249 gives -1.6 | 12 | 13.4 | 12.1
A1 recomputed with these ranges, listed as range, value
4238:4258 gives 11.9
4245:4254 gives 11.7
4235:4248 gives 12.1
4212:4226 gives 12.9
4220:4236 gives 11.4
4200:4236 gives 12.3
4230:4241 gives 12.2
